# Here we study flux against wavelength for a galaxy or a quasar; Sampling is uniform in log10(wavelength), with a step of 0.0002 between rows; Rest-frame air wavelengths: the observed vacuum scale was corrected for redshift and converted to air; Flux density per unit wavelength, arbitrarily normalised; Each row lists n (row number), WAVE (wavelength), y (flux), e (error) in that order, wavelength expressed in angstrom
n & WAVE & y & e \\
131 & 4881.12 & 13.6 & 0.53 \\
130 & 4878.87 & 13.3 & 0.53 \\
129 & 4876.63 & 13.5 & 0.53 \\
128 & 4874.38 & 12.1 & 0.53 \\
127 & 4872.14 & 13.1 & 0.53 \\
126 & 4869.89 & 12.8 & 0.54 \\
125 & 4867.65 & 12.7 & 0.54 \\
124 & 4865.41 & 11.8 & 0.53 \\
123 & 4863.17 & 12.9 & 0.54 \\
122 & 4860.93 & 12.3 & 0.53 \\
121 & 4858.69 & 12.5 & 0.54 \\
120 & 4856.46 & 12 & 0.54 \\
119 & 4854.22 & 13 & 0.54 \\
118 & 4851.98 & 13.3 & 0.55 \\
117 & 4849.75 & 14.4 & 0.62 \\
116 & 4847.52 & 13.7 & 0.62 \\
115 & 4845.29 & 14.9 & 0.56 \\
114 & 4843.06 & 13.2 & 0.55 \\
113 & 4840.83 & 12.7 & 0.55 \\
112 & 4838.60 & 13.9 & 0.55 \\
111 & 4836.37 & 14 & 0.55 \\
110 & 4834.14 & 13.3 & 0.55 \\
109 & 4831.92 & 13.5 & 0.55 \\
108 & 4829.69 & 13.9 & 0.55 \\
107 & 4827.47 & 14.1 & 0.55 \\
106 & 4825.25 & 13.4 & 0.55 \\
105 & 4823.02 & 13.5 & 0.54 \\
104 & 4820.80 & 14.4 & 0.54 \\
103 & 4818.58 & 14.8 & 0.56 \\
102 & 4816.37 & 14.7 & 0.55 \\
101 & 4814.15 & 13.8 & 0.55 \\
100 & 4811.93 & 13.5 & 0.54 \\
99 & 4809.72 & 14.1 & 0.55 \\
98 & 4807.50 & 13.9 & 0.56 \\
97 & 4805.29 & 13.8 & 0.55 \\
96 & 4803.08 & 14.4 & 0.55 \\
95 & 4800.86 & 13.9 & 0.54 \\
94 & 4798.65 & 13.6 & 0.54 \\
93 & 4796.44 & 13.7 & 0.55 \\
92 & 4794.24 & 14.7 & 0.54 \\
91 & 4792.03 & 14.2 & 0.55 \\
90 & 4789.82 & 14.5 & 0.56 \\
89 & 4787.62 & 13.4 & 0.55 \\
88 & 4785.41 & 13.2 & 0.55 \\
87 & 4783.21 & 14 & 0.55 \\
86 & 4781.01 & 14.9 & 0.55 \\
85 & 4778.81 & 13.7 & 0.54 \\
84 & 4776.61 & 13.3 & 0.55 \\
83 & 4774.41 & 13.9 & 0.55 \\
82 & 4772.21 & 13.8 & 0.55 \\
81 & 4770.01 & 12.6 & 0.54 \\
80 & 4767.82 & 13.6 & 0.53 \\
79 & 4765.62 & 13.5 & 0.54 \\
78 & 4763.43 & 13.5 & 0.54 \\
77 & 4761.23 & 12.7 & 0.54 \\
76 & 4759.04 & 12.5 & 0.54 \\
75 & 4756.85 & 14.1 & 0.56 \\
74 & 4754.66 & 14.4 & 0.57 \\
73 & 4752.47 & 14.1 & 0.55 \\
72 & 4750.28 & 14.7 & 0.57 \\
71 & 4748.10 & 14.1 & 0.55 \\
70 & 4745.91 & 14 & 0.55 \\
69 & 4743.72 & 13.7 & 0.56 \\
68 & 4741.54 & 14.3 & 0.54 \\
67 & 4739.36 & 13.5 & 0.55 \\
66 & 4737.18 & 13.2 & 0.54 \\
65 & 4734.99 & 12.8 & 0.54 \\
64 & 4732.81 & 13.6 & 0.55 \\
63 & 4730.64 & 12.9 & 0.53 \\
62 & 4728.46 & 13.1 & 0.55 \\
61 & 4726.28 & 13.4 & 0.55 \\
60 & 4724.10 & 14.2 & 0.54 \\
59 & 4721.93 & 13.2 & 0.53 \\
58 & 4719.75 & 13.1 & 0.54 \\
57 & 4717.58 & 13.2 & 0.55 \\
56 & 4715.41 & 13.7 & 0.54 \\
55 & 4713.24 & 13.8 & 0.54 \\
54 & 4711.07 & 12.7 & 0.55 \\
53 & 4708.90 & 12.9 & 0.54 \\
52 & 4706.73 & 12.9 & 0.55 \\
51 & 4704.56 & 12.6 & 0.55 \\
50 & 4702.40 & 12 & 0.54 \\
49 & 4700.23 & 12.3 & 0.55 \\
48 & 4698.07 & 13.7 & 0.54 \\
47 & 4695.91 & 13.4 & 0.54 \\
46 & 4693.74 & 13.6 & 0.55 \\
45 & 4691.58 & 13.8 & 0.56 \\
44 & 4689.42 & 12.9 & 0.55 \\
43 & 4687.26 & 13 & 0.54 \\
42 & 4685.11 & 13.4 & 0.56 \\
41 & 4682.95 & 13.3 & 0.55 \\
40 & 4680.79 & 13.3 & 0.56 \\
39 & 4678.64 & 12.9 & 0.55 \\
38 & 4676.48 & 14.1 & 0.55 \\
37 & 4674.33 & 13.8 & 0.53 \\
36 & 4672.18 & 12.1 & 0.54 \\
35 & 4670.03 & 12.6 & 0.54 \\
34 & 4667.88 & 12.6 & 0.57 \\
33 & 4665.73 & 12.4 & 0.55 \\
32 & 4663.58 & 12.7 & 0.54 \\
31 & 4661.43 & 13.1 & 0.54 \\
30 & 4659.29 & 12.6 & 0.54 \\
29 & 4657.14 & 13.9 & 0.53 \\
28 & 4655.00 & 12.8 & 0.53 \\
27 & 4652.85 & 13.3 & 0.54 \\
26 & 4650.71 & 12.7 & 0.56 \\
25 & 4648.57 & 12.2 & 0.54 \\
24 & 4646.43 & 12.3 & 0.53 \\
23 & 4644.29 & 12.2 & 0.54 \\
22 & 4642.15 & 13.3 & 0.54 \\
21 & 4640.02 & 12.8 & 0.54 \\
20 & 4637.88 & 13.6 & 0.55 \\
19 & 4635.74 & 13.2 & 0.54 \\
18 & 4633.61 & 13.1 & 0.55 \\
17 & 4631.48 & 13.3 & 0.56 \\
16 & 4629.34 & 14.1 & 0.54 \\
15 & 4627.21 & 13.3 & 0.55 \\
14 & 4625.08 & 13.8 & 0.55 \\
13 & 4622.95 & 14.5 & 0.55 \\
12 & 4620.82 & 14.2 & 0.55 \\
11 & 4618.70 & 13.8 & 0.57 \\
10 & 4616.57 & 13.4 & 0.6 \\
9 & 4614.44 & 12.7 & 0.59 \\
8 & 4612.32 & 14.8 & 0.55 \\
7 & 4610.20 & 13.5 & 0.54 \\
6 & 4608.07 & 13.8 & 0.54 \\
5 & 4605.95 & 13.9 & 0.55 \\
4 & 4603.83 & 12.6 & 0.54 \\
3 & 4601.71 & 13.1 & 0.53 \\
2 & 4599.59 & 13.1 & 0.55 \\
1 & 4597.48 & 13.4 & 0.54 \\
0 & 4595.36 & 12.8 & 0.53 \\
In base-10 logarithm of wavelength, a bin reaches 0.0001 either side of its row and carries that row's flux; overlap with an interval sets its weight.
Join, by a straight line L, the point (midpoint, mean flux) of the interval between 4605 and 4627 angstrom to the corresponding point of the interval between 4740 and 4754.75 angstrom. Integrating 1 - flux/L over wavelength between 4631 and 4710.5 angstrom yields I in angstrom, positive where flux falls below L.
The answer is 5.5 angstrom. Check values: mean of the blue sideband 13.8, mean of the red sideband 14.2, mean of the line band 13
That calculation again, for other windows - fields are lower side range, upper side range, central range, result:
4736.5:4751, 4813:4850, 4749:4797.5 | 0.50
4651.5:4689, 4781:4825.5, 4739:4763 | -0.35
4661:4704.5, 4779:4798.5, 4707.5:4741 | 0.33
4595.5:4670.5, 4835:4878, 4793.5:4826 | -2.21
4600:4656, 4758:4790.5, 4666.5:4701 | 0.57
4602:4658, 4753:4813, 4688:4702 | 0.32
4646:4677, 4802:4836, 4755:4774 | 0.30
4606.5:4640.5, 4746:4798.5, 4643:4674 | 2.18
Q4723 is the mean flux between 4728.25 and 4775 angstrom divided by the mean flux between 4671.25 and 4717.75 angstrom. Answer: 1.03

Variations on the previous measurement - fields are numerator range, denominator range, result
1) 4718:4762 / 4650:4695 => 1.04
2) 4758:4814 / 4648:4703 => 1.05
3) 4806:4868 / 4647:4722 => 1.04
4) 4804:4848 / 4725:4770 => 1.02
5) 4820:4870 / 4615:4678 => 1.01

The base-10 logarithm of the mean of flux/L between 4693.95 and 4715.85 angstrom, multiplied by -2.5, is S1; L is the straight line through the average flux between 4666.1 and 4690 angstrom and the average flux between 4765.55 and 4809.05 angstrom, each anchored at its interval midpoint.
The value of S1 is 0.02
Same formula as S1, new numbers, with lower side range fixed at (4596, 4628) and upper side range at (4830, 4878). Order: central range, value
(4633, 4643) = 0.027 mag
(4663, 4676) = 0.059 mag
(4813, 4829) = -0.071 mag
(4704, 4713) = 0.044 mag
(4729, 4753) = -0.028 mag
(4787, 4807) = -0.063 mag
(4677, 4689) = 0.020 mag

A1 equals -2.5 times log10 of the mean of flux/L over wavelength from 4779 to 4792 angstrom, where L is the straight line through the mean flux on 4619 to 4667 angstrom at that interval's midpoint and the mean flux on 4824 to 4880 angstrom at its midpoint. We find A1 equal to -0.06 mag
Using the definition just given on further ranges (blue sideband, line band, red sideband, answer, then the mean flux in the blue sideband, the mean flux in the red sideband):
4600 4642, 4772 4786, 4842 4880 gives -0.05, 13.5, 13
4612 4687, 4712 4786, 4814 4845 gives 0.00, 13.2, 13.8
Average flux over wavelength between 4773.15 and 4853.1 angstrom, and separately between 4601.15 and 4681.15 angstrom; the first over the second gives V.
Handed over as 1.05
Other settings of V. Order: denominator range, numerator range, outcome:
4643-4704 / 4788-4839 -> 1.08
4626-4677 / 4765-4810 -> 1.07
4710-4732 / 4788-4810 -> 1.05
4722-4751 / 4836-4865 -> 0.97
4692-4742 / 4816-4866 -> 1.02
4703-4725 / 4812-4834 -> 1.06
